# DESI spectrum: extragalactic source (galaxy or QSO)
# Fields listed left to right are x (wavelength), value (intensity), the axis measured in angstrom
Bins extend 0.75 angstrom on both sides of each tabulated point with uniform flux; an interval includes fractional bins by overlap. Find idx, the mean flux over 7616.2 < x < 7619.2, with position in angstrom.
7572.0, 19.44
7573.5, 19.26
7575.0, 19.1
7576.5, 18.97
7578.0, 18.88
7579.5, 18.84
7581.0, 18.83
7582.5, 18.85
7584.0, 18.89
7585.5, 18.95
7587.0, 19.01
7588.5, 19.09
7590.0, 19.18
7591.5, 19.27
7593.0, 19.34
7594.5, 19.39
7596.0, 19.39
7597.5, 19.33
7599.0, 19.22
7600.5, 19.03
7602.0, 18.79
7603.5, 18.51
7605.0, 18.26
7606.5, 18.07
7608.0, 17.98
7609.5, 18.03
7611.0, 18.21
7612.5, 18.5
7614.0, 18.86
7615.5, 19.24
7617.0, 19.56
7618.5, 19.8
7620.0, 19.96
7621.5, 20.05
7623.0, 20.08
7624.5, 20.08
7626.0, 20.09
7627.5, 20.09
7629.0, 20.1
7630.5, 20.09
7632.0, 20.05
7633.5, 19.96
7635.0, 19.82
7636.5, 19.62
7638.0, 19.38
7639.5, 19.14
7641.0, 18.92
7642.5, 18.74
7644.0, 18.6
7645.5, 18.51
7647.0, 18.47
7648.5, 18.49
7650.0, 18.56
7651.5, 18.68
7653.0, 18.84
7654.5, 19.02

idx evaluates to 19.7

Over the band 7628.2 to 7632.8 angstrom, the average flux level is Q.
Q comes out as 20.1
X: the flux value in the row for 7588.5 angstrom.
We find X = 19.09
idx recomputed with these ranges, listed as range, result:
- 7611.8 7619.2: 19.2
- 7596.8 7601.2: 19.2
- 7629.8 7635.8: 20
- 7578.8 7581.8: 18.8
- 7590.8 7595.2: 19.3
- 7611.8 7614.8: 18.7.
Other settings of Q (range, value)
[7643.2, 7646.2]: 18.6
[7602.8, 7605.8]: 18.4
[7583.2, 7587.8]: 19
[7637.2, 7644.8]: 19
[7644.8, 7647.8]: 18.5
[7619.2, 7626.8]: 20.1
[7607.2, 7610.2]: 18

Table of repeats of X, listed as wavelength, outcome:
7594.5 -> 19.39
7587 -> 19.01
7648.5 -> 18.49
